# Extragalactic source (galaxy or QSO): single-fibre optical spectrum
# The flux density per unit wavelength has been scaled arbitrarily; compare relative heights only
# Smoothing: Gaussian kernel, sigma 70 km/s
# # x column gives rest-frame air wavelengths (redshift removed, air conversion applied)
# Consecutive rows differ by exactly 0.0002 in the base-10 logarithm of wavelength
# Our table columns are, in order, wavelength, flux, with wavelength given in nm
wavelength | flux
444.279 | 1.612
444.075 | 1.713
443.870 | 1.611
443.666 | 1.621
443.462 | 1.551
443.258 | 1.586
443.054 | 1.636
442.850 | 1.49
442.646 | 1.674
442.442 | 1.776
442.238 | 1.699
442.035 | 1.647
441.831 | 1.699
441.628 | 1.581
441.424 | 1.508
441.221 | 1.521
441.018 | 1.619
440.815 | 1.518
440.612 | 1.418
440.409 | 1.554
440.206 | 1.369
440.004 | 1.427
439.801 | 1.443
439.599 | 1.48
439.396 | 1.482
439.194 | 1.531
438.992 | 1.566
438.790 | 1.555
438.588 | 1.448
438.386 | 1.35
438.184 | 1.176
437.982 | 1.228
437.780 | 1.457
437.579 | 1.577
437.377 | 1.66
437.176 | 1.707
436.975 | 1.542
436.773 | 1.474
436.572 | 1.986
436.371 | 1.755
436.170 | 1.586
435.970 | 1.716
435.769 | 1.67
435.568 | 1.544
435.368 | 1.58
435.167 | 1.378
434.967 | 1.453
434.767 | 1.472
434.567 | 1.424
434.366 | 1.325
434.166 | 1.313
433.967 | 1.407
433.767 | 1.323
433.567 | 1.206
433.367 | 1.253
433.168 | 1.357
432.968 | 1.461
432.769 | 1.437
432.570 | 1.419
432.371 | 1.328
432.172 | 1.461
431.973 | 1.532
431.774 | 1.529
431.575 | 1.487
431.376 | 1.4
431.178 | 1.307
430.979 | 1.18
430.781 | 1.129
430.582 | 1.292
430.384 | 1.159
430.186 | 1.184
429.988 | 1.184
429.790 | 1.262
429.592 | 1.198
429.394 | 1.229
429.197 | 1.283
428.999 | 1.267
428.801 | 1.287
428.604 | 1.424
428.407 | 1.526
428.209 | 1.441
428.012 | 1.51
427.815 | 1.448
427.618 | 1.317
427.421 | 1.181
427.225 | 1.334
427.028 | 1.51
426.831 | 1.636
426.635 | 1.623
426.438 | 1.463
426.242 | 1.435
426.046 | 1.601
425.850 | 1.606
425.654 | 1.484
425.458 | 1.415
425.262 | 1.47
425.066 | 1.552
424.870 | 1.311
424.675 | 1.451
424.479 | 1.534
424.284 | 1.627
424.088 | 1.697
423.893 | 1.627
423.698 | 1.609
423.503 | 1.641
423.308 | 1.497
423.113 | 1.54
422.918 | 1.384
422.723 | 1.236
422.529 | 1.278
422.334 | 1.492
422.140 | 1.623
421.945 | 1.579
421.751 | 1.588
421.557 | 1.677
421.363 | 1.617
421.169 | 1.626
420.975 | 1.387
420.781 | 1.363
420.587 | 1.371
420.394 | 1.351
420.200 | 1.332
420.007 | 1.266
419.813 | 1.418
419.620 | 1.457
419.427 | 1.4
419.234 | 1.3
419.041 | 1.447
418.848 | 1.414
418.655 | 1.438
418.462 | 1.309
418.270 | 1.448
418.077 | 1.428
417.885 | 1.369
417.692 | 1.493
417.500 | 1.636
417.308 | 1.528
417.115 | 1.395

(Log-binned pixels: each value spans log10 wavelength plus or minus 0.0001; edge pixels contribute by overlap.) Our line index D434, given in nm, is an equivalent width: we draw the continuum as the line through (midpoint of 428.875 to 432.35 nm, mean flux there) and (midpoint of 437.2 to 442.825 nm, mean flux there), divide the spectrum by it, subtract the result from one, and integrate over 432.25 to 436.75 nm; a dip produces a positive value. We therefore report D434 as -0.26 nm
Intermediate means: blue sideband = 1.3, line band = 1.47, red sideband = 1.52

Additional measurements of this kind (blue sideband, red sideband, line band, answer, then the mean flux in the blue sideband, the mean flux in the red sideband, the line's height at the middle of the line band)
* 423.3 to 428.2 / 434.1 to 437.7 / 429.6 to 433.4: 0.51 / 1.5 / 1.57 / 1.54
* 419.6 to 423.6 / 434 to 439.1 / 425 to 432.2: 0.49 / 1.46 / 1.52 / 1.49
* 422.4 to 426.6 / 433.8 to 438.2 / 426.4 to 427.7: 0.06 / 1.5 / 1.52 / 1.5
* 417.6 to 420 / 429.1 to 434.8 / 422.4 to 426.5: -0.38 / 1.4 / 1.33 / 1.37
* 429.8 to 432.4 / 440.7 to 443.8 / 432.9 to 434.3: 0.06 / 1.32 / 1.61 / 1.38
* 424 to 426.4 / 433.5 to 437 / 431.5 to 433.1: 0.06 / 1.51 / 1.51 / 1.51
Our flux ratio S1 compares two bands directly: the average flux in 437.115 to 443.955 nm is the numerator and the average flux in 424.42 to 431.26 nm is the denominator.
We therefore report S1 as 1.11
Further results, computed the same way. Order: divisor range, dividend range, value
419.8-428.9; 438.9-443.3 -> 1.05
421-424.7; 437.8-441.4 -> 0.94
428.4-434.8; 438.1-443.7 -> 1.15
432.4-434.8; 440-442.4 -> 1.14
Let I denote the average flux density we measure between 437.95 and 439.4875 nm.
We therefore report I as 1.43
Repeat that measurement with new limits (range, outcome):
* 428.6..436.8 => 1.4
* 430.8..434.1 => 1.37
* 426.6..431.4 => 1.33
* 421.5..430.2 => 1.45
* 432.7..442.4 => 1.5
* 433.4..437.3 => 1.52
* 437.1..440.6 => 1.47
